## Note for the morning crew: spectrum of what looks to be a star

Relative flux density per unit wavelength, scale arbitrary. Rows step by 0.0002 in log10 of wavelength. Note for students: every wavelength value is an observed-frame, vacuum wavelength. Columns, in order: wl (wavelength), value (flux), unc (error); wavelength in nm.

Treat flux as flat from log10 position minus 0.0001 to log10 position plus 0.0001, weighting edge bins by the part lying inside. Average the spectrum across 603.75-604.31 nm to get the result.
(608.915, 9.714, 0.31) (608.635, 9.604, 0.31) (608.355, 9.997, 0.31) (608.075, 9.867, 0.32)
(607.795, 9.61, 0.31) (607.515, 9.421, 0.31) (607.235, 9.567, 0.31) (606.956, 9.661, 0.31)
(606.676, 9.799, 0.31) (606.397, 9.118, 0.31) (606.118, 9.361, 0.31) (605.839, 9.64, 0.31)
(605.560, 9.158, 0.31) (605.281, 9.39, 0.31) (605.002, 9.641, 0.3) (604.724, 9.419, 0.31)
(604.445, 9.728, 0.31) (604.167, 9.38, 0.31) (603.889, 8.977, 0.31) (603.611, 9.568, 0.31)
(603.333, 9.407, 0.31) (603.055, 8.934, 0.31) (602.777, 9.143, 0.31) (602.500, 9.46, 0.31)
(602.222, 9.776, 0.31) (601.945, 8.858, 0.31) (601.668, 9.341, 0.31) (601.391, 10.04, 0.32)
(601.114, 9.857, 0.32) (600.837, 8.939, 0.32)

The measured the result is 9.19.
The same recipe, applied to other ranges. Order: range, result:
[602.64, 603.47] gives 9.15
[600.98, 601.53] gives 9.95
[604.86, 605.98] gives 9.46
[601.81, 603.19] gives 9.23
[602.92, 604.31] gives 9.26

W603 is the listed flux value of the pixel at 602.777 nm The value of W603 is 9.143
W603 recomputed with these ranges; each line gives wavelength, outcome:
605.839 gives 9.64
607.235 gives 9.567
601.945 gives 8.858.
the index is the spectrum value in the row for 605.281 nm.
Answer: 9.39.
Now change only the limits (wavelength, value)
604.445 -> 9.728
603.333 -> 9.407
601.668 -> 9.341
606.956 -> 9.661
